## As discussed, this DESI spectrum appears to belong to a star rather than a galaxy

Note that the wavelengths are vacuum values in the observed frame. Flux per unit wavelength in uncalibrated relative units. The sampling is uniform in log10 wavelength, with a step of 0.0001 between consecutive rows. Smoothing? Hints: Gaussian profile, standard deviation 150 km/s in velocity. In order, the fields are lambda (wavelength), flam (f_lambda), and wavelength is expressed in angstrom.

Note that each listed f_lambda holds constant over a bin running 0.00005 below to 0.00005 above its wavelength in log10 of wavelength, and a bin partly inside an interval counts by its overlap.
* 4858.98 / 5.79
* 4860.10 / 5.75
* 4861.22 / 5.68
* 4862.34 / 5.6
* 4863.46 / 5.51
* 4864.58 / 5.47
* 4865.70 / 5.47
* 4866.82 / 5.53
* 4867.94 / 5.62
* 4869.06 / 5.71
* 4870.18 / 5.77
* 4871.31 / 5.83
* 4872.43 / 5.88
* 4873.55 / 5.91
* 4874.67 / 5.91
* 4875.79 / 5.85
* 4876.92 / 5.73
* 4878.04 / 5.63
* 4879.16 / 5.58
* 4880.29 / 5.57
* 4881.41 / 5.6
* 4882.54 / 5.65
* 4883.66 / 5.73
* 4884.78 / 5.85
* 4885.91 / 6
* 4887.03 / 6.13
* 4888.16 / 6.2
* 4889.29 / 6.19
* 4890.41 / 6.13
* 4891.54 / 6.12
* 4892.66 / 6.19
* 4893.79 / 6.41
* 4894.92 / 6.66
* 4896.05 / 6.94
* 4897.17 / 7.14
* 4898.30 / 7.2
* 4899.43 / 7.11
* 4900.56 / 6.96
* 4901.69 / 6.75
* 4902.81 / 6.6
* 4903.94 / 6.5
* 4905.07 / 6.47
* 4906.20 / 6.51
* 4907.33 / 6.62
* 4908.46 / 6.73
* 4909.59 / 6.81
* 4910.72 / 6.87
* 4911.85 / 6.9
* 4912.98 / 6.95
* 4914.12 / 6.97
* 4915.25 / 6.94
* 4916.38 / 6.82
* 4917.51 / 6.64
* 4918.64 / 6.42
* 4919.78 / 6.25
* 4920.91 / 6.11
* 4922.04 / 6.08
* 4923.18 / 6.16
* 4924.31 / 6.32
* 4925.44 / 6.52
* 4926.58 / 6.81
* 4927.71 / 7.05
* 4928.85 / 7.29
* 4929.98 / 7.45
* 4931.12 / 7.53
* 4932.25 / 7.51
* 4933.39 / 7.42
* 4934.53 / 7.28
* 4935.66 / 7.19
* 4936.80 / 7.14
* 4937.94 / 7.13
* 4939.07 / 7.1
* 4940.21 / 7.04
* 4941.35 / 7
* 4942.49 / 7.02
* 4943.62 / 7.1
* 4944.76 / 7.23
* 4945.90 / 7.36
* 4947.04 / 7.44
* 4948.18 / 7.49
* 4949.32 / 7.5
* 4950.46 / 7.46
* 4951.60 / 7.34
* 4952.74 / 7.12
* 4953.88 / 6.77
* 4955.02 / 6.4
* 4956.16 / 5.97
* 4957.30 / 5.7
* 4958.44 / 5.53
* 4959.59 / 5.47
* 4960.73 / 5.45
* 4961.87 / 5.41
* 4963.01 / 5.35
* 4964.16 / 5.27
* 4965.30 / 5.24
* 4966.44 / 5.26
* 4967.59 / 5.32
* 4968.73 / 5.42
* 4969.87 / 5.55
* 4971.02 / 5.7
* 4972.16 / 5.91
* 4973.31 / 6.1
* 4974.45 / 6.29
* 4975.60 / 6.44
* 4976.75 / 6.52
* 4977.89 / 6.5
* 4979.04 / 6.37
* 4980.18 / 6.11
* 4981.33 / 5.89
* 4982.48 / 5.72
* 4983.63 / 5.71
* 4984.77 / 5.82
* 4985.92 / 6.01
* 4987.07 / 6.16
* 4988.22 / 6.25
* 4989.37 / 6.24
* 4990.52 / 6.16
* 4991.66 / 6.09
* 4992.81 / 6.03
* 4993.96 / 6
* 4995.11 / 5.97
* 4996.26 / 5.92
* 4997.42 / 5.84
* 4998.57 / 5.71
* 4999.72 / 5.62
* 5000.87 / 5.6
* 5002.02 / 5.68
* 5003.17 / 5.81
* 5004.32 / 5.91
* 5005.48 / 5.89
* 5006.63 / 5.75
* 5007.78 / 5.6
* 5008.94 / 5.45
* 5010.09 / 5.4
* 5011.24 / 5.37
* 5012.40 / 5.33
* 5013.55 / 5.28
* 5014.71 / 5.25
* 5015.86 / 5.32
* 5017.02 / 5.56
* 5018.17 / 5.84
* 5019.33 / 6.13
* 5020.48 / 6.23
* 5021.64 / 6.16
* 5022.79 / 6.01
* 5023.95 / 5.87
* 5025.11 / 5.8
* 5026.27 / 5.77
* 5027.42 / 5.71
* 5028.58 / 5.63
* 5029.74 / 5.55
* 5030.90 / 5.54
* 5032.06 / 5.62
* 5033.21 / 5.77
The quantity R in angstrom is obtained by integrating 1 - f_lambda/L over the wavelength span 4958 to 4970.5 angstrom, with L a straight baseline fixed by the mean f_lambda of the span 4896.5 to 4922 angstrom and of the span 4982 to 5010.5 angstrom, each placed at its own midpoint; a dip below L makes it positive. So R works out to 1.6 angstrom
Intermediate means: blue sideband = 6.73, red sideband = 5.86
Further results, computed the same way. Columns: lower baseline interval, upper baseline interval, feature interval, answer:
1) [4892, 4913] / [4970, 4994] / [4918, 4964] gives -2.2 angstrom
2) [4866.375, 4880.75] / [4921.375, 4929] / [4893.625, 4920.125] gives -2.1 angstrom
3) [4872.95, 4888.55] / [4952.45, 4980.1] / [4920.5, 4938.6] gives -3.4 angstrom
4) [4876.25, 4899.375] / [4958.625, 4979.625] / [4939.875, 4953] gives -3.1 angstrom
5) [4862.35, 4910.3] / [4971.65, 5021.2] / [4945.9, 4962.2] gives -1.5 angstrom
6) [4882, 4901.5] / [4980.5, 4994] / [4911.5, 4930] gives -1.1 angstrom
